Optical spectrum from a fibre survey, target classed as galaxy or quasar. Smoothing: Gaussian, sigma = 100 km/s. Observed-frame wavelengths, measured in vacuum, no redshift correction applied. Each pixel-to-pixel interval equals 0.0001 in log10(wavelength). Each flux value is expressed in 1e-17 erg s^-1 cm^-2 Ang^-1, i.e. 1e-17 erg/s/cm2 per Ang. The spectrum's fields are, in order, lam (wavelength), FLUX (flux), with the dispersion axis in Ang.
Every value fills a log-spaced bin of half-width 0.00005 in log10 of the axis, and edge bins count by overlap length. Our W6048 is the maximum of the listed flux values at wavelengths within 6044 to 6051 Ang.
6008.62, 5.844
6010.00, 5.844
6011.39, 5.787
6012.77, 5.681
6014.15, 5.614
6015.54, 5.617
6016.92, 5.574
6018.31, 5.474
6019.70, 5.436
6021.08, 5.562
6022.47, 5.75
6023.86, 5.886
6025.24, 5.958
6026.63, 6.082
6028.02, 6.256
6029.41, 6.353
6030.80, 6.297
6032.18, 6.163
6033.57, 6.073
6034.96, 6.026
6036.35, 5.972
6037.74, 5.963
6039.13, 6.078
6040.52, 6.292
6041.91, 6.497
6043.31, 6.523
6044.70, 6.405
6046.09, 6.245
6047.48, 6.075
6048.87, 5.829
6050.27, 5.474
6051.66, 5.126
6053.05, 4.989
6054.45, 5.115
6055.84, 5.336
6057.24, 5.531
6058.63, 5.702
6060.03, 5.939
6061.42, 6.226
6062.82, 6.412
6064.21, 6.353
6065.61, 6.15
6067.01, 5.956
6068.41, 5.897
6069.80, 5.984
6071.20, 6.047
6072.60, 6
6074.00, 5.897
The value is 6.405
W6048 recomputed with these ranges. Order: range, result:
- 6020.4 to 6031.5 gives 6.353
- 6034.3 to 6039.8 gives 6.078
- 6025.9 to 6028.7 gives 6.256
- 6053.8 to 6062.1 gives 6.226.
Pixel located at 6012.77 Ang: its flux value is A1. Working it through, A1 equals 5.681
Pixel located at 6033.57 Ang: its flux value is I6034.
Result 6.073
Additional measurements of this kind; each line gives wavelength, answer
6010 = 5.844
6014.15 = 5.614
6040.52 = 6.292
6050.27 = 5.474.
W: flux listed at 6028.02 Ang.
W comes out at 6.256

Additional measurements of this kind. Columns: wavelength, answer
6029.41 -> 6.353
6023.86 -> 5.886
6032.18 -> 6.163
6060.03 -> 5.939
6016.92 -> 5.574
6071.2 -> 6.047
